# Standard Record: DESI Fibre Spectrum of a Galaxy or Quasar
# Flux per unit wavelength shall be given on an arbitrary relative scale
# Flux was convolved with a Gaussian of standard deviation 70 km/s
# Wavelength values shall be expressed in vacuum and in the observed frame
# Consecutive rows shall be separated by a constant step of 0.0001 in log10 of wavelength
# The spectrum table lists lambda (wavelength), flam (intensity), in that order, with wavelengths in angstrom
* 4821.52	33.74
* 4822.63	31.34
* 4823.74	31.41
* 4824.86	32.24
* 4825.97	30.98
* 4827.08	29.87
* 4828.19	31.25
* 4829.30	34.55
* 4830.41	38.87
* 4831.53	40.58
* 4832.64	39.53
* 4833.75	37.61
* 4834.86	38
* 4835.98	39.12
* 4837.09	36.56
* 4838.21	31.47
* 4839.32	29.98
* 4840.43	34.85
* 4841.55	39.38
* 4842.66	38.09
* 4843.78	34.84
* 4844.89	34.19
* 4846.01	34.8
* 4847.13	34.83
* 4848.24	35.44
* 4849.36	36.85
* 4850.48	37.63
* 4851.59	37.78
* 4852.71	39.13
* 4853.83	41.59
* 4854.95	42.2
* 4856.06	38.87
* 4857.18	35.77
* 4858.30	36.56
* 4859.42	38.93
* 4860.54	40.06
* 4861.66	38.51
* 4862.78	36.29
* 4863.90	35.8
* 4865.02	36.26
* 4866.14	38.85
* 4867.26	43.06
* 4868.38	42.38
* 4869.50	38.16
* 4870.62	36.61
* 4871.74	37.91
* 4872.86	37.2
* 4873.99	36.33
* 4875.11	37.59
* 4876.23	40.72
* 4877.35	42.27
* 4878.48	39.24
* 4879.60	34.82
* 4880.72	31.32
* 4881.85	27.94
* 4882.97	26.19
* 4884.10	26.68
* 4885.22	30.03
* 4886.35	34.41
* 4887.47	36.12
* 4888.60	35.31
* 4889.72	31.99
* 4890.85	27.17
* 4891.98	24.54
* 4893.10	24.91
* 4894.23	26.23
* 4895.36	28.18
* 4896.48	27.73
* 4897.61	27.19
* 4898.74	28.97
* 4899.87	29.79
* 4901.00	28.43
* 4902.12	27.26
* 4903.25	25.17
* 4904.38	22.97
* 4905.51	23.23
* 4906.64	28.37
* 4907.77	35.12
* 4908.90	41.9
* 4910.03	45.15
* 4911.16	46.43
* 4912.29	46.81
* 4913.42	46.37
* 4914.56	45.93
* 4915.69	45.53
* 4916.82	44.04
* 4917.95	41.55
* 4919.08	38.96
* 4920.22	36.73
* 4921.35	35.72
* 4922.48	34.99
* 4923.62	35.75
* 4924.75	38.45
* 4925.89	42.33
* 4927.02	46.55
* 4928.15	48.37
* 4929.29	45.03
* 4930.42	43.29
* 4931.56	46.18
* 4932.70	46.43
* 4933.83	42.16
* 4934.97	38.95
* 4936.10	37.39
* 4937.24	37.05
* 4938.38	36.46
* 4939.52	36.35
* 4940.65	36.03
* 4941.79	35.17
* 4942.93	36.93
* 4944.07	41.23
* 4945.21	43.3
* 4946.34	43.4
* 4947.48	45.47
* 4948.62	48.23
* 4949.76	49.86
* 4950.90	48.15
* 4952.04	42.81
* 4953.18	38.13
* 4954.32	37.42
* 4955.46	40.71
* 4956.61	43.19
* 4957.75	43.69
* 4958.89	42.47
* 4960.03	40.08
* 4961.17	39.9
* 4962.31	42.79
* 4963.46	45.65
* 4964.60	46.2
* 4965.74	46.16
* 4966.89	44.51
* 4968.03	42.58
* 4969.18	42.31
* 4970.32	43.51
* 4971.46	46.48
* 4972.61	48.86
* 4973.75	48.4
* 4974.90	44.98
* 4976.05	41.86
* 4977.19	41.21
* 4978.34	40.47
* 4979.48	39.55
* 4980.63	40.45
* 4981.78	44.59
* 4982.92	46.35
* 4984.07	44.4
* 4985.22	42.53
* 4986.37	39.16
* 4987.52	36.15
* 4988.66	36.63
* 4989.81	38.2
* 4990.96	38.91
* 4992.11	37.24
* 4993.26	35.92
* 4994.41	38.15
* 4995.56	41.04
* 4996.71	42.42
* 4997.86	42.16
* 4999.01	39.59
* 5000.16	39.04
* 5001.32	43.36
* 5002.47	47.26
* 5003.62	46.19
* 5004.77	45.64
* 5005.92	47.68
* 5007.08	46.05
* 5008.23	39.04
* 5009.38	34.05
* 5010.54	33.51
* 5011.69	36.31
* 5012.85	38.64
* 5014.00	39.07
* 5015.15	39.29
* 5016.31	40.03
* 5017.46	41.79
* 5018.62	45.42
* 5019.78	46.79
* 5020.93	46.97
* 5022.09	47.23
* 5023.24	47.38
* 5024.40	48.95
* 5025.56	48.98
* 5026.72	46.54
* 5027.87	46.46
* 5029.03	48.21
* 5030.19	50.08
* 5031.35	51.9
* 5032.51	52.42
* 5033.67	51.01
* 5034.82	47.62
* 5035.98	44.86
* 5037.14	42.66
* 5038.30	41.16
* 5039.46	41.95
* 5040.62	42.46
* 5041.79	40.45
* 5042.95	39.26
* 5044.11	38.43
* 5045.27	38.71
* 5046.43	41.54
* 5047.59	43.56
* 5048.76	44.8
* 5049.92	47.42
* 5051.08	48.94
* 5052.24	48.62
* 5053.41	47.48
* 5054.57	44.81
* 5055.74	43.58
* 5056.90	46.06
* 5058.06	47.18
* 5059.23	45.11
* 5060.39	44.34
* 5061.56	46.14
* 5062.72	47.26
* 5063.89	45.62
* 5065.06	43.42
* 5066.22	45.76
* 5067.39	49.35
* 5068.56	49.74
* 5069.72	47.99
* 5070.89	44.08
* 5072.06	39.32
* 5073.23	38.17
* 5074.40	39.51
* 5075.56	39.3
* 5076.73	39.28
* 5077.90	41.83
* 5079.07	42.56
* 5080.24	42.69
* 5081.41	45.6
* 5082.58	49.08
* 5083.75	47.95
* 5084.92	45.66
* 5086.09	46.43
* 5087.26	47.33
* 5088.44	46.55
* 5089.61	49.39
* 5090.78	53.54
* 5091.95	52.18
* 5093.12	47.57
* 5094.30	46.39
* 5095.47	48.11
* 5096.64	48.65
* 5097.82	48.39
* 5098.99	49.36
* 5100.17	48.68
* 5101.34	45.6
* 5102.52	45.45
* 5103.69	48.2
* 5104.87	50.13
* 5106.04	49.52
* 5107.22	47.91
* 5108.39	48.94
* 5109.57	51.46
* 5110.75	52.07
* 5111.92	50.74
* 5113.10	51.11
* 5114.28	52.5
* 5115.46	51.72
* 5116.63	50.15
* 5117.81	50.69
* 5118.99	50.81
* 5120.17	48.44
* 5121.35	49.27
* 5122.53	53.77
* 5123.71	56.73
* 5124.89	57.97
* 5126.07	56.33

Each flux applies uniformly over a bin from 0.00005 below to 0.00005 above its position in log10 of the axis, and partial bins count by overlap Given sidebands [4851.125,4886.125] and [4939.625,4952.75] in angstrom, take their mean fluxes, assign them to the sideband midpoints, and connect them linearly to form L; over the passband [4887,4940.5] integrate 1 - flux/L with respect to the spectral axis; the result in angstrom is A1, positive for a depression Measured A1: 5.19 angstrom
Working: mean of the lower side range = 36.9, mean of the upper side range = 42.5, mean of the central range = 36.4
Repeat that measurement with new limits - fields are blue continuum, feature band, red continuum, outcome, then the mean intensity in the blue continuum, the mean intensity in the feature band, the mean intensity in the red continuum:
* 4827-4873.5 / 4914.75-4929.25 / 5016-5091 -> -0.35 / 37.2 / 41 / 45.3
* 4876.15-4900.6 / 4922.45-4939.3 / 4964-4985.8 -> -1.88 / 30.8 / 41.4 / 44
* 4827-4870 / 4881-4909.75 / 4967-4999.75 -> 7.07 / 37.2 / 29.2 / 41.6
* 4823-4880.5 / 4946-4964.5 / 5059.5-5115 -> -0.92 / 36.9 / 43.3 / 46.8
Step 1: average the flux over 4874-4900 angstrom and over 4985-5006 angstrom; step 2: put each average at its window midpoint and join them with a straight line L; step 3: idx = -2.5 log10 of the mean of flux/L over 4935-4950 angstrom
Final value -0.12 mag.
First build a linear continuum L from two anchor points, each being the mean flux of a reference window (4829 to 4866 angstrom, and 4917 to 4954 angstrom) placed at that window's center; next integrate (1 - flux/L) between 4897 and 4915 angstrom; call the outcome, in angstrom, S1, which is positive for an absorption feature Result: 2.5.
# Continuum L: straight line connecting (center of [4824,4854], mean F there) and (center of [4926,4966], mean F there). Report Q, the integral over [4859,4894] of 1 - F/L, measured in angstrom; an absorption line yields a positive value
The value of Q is 2.8 angstrom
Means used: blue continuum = 35.8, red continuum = 42.3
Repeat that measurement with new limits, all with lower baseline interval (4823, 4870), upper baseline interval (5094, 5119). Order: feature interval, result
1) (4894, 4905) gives 3.4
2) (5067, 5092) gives 1.5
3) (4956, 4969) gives -0.3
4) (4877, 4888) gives 1.6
